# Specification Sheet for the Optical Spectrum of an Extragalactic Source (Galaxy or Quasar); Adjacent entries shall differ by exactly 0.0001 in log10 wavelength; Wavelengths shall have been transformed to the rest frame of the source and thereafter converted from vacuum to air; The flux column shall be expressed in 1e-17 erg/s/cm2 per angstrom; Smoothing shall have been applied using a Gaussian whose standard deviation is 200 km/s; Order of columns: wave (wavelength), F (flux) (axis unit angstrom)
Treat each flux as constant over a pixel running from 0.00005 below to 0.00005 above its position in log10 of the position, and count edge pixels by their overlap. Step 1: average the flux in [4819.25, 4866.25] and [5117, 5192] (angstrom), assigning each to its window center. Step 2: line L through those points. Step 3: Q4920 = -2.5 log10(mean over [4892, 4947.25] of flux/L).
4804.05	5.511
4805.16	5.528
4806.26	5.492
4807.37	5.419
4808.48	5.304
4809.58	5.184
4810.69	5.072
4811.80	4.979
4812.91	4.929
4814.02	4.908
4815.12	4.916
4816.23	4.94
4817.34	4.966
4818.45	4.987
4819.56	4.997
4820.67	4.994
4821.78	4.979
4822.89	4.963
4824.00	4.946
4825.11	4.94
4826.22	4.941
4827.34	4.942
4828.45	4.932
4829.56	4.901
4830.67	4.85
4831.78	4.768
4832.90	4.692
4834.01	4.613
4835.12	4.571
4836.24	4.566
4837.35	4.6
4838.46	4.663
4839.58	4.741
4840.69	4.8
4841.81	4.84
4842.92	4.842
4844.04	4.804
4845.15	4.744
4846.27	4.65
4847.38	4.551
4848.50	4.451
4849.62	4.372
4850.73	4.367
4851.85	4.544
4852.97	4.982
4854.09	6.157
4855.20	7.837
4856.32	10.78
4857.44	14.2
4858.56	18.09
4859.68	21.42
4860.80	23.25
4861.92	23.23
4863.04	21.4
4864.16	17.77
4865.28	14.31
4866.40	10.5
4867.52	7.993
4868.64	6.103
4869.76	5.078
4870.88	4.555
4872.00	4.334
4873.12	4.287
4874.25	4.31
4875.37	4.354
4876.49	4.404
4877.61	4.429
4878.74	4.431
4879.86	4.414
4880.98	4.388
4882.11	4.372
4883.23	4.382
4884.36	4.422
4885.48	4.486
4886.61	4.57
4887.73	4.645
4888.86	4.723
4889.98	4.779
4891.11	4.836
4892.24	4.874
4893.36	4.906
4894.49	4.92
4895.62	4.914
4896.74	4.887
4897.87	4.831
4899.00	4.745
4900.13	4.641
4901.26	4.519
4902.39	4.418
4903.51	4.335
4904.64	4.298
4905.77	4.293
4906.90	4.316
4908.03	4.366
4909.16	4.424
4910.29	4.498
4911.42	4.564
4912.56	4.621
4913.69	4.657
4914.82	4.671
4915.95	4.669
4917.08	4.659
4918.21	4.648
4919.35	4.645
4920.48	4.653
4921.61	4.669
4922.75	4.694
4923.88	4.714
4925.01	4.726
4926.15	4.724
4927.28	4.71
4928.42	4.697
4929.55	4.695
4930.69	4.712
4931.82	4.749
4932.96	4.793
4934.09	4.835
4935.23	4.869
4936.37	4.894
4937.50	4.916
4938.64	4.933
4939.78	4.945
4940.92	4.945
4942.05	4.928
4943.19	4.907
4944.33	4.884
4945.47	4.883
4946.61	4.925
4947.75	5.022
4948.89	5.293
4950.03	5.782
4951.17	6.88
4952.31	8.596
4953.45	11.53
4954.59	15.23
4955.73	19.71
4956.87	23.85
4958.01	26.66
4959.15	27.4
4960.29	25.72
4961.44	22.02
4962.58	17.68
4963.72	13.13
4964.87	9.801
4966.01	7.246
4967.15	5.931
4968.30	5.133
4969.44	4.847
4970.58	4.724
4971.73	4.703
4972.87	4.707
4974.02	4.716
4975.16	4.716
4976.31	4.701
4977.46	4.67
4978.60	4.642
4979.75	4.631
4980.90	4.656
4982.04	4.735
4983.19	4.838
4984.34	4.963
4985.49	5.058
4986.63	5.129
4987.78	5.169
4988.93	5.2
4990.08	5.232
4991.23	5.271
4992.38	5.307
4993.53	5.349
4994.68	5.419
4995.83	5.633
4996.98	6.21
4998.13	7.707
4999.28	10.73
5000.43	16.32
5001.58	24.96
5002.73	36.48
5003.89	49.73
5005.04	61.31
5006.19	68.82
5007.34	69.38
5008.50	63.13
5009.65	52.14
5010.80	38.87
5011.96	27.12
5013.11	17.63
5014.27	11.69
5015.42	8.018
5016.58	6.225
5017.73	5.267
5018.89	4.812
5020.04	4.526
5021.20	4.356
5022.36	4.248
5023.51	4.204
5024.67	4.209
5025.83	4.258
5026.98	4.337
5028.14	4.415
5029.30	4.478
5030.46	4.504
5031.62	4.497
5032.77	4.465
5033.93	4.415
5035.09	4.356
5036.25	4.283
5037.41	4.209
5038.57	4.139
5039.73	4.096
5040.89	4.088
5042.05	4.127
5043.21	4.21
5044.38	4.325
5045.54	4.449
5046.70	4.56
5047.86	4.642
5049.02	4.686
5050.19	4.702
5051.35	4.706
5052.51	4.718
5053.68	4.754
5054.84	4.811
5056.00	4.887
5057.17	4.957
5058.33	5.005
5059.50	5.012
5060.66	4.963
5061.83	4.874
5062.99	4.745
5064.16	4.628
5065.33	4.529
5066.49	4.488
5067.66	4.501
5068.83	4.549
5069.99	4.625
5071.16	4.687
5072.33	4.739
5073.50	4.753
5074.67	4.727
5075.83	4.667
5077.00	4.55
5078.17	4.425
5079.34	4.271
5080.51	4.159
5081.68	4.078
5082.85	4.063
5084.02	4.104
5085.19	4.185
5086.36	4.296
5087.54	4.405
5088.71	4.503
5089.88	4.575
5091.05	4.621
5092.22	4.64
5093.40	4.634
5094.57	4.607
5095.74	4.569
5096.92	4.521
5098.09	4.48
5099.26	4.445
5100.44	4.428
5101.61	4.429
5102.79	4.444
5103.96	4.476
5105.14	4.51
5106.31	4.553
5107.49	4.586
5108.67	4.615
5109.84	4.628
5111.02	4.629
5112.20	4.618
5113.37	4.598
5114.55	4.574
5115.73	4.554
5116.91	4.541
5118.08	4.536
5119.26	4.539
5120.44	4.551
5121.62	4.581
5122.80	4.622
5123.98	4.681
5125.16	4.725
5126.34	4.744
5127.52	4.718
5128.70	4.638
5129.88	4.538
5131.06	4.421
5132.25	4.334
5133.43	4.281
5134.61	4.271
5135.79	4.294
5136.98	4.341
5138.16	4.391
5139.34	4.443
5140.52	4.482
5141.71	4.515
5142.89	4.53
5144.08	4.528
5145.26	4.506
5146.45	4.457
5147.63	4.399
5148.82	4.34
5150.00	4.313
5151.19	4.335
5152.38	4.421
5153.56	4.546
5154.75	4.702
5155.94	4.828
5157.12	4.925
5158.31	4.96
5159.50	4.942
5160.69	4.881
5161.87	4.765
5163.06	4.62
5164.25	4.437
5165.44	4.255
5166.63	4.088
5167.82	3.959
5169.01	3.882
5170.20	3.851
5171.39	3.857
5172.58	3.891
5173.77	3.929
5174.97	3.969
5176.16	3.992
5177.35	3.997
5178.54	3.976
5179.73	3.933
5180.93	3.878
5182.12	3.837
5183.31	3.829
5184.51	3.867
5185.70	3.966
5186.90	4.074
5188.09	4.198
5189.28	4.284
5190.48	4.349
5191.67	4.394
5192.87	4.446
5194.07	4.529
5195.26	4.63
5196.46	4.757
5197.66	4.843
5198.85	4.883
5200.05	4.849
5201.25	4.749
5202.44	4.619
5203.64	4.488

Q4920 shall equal 0.423 mag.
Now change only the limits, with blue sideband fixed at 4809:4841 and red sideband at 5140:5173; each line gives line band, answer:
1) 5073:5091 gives 0.036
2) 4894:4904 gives 0.019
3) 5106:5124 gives -0.022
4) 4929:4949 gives -0.037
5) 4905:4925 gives 0.042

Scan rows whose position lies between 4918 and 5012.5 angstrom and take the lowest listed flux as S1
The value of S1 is 4.631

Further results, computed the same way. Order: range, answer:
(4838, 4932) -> 4.287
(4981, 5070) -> 4.088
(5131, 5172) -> 3.851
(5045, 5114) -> 4.063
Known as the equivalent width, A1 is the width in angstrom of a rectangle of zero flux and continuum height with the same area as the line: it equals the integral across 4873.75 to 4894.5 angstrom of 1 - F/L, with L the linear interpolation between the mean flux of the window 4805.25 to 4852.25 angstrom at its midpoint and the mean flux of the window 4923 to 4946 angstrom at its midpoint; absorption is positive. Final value 1.2 angstrom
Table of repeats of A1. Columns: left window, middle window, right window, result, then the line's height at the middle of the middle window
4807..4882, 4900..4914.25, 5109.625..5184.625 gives 4.2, 6.29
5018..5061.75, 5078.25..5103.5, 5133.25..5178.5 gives 0.2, 4.45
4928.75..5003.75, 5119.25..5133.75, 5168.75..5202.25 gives 2.4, 5.47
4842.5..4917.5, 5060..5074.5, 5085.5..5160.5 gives 1.0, 5.02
